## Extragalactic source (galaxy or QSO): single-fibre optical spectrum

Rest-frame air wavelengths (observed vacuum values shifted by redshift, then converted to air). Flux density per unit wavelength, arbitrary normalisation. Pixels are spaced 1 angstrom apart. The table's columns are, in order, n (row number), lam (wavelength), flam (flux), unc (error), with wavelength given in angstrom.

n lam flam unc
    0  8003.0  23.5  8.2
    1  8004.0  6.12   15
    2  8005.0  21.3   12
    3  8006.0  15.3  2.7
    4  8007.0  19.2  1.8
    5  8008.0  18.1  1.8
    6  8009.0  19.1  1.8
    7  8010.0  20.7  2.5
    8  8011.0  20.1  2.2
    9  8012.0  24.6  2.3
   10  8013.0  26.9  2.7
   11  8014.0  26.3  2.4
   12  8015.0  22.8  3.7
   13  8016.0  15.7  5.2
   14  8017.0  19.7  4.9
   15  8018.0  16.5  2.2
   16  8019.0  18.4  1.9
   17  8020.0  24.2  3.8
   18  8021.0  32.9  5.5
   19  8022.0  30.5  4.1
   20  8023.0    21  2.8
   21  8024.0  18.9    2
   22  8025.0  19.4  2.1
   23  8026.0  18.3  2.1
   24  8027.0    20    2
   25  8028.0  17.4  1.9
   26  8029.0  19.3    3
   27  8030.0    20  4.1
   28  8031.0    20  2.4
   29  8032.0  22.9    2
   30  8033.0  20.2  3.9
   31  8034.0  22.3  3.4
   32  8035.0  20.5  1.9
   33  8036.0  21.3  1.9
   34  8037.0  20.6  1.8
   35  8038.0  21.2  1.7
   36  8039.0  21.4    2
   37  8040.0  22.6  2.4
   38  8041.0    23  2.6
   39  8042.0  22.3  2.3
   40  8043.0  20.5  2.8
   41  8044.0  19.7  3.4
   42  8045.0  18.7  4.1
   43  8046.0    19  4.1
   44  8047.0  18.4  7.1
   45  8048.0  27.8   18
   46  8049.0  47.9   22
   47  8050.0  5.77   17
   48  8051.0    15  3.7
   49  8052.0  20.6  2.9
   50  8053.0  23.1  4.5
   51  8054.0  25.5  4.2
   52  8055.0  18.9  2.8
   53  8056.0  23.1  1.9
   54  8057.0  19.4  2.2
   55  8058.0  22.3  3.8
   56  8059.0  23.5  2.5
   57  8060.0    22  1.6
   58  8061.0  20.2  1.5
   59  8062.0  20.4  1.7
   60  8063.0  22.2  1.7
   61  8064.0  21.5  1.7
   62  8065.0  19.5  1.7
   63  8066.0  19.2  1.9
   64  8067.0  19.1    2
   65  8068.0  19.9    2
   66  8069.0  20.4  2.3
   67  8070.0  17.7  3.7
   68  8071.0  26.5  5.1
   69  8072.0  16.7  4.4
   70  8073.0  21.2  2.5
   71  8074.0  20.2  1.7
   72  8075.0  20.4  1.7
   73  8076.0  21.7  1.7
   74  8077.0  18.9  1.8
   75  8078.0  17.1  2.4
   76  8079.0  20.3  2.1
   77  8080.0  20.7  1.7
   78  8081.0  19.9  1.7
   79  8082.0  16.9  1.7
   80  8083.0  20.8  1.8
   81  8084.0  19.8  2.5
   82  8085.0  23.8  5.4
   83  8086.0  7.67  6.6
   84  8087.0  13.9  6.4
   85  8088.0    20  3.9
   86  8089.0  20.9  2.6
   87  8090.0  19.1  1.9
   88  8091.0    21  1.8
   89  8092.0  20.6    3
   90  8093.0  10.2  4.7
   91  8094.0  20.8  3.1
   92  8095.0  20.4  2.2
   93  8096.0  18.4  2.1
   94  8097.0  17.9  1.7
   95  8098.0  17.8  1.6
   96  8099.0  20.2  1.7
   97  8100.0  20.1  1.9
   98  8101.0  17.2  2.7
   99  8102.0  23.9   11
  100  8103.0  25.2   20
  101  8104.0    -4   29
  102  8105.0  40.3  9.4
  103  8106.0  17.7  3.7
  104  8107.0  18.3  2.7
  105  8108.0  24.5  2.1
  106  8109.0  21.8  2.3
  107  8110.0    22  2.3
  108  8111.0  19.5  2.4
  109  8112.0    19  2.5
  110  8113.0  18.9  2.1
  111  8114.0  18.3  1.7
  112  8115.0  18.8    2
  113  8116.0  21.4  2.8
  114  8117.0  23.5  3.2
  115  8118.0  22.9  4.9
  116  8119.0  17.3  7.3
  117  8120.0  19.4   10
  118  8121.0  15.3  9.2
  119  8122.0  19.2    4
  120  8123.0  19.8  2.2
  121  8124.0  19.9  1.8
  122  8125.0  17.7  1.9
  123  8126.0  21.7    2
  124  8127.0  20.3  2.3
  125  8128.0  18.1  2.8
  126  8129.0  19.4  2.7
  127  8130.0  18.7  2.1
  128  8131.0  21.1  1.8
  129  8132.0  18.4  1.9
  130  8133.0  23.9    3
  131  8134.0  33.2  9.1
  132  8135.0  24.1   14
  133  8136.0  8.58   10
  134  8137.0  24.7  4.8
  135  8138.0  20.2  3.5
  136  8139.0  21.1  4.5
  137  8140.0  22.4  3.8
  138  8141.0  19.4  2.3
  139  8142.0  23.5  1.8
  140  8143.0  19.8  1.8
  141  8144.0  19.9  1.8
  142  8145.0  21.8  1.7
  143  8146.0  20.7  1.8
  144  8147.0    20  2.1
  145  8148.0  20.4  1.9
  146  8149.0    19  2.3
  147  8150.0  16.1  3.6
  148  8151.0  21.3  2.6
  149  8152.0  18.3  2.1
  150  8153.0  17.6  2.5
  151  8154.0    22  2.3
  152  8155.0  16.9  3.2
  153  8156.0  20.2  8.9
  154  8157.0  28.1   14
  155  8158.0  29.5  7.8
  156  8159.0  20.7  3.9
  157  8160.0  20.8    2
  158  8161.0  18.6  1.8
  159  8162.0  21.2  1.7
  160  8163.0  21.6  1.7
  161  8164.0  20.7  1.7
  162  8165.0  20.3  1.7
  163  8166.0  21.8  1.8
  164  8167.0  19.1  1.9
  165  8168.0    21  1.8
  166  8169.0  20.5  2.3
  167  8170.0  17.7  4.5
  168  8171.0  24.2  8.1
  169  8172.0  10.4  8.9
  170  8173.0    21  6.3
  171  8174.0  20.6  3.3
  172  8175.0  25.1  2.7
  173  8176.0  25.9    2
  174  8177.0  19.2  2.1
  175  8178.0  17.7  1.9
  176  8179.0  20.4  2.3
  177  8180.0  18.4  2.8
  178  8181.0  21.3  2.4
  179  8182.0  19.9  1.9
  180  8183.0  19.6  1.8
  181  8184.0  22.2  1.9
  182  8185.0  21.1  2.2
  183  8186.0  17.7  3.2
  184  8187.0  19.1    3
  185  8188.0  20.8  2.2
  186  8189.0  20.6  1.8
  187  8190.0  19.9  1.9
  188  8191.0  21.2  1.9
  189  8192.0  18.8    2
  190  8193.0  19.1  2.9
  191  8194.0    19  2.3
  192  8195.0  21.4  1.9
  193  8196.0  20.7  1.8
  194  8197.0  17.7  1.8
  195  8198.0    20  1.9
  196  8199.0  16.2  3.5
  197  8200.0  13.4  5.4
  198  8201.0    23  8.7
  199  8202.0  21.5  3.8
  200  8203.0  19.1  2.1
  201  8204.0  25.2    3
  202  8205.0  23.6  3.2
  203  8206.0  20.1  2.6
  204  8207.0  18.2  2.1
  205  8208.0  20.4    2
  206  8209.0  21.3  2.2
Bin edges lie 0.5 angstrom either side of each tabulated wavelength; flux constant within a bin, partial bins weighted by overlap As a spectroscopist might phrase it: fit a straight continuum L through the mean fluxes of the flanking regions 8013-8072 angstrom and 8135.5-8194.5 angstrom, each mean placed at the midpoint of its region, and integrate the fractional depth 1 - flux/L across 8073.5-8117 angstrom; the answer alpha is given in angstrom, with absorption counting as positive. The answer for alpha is 3.1 angstrom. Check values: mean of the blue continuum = 21.3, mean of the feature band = 19.4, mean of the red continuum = 20.3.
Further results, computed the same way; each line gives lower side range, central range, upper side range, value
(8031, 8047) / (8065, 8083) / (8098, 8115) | 0.6 angstrom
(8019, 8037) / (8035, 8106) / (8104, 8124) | 2.3 angstrom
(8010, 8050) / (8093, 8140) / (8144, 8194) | 2.0 angstrom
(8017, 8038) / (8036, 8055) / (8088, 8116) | -0.9 angstrom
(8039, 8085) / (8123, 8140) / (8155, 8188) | 0.1 angstrom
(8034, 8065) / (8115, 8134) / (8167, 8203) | 0.4 angstrom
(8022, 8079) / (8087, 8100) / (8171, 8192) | 1.2 angstrom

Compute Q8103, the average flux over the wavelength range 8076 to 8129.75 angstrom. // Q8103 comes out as 19.3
